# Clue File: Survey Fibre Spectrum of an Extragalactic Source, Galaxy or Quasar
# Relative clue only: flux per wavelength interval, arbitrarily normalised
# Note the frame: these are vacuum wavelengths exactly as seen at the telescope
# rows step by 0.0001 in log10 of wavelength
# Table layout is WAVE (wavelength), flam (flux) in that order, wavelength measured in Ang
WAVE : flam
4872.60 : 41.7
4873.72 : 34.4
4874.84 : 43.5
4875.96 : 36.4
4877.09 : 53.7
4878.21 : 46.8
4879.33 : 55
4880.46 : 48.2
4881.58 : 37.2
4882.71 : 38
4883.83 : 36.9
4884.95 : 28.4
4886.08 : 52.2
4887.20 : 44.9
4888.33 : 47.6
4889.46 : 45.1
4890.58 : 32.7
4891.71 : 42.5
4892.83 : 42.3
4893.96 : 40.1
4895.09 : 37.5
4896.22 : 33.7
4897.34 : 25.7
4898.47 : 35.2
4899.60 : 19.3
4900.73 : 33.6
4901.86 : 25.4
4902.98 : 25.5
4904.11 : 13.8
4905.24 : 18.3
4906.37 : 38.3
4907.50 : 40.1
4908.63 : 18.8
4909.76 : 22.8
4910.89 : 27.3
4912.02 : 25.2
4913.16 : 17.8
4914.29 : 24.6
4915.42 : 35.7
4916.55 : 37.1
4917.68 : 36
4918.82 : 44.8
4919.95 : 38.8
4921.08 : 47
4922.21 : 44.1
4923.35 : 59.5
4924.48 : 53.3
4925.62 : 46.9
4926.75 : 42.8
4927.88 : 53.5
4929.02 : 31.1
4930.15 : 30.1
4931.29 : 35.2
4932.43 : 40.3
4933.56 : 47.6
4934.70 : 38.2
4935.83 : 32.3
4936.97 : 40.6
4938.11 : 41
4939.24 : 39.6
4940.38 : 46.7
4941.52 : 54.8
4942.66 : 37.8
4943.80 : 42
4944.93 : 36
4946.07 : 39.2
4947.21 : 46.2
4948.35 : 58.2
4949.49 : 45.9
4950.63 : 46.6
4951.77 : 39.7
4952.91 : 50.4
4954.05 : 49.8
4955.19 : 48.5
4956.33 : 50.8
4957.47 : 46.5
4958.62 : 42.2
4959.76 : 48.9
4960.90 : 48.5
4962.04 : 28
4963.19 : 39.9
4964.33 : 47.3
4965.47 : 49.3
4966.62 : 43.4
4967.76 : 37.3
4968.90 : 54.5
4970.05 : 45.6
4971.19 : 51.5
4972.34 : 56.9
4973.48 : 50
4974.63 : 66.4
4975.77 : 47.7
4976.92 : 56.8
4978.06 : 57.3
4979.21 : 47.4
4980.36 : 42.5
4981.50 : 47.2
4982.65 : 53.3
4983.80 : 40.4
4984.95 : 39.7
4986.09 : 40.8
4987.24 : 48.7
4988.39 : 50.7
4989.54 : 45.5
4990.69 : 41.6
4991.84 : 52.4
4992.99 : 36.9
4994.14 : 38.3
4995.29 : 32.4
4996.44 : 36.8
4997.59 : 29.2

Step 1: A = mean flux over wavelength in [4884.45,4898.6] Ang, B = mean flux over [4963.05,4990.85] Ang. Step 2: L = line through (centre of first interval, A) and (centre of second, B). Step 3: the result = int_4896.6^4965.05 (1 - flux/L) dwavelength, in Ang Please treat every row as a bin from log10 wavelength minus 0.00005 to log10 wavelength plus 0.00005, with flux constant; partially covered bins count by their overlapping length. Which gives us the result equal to 7.7 Ang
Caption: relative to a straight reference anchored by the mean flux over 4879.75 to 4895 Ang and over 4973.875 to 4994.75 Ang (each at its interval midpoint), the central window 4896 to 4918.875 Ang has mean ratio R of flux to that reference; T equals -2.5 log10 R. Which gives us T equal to 0.45 mag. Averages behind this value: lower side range 41.2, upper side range 47.4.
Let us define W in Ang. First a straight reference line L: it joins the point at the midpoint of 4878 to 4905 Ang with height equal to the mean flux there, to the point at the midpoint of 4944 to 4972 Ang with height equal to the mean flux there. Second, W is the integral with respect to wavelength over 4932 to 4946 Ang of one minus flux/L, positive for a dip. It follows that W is 0.6 Ang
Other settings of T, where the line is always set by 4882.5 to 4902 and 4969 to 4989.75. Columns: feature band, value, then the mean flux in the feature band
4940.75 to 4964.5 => 0.01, 45.1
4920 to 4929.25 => -0.14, 47.4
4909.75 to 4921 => 0.25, 32.1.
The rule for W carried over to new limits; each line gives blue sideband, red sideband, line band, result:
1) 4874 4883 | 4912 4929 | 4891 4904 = 3.27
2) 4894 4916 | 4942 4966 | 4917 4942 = -4.74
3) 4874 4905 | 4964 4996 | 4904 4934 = 3.38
